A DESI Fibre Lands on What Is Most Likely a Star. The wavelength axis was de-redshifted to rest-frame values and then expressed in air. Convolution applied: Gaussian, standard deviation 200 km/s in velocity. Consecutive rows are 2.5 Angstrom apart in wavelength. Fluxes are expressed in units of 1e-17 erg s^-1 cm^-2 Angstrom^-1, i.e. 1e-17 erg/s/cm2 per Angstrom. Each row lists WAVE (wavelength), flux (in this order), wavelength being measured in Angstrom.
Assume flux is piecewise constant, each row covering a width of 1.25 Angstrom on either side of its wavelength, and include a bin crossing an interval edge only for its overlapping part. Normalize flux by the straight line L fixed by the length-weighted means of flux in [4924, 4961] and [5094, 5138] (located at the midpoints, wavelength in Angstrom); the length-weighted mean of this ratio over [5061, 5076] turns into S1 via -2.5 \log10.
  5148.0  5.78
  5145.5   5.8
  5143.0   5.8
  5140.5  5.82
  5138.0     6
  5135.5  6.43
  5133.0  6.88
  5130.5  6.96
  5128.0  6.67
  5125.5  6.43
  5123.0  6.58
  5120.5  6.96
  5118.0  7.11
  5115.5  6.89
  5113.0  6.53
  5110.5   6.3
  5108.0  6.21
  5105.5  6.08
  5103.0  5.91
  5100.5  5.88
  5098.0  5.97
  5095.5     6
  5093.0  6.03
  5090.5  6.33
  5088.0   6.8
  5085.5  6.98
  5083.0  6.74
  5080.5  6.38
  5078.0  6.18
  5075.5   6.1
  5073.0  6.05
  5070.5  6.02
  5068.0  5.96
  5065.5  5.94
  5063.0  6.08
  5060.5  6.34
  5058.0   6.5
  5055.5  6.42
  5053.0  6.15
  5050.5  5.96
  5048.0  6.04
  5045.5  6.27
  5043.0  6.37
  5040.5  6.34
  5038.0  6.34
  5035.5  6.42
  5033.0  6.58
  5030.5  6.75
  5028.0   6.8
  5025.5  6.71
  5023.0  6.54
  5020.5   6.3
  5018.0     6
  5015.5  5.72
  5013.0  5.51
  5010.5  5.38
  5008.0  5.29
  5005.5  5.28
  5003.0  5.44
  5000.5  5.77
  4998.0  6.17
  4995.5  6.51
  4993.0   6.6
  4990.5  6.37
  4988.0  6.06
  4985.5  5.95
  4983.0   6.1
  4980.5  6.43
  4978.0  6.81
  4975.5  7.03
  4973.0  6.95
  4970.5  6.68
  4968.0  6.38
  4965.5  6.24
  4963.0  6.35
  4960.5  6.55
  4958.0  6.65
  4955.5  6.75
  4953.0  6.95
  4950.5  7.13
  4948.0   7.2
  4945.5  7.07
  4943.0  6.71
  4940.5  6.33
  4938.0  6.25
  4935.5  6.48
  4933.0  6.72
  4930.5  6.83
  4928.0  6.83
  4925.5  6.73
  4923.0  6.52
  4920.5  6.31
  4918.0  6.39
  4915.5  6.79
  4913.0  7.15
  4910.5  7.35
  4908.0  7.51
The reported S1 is 0.085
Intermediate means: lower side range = 6.75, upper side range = 6.44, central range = 6.04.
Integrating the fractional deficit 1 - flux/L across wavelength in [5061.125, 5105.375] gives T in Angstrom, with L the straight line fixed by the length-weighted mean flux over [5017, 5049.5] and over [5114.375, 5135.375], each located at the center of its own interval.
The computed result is 2.8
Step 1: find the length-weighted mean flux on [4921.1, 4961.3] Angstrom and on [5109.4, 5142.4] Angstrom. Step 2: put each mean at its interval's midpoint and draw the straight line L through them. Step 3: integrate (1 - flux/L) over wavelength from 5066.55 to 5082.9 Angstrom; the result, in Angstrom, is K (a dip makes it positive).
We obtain 1.12 Angstrom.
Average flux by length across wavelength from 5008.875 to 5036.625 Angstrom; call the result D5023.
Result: 6.23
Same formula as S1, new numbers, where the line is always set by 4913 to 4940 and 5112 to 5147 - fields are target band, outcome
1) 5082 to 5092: -0.03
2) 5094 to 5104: 0.10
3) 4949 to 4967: -0.01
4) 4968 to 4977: -0.04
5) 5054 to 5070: 0.06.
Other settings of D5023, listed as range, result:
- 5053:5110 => 6.22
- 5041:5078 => 6.16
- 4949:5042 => 6.32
